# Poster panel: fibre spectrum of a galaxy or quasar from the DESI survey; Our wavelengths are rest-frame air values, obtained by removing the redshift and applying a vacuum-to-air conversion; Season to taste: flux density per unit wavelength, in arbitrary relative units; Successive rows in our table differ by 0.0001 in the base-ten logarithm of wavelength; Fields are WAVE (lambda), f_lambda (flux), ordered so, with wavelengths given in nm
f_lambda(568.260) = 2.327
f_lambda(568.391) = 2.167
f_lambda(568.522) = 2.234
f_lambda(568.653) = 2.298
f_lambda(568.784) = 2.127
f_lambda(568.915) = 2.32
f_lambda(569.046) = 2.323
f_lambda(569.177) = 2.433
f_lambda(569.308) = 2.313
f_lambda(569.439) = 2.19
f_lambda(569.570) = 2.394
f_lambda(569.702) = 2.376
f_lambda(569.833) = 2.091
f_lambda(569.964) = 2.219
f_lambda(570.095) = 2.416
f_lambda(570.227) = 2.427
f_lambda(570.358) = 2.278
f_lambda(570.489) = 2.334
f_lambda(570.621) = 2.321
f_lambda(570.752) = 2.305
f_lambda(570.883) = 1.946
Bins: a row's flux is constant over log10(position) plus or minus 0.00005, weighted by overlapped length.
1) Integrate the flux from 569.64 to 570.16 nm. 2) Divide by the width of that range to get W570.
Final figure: 2.28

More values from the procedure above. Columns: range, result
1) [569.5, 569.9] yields 2.28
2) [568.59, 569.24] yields 2.3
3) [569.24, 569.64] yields 2.3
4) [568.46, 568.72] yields 2.26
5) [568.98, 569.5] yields 2.32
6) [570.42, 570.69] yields 2.33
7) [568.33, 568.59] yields 2.2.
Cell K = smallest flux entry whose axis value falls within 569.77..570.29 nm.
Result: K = 2.091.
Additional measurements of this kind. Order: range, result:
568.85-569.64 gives 2.19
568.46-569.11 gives 2.127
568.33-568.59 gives 2.167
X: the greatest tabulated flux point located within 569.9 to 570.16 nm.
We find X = 2.416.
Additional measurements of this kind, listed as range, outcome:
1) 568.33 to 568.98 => 2.32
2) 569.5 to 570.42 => 2.427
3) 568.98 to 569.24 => 2.433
